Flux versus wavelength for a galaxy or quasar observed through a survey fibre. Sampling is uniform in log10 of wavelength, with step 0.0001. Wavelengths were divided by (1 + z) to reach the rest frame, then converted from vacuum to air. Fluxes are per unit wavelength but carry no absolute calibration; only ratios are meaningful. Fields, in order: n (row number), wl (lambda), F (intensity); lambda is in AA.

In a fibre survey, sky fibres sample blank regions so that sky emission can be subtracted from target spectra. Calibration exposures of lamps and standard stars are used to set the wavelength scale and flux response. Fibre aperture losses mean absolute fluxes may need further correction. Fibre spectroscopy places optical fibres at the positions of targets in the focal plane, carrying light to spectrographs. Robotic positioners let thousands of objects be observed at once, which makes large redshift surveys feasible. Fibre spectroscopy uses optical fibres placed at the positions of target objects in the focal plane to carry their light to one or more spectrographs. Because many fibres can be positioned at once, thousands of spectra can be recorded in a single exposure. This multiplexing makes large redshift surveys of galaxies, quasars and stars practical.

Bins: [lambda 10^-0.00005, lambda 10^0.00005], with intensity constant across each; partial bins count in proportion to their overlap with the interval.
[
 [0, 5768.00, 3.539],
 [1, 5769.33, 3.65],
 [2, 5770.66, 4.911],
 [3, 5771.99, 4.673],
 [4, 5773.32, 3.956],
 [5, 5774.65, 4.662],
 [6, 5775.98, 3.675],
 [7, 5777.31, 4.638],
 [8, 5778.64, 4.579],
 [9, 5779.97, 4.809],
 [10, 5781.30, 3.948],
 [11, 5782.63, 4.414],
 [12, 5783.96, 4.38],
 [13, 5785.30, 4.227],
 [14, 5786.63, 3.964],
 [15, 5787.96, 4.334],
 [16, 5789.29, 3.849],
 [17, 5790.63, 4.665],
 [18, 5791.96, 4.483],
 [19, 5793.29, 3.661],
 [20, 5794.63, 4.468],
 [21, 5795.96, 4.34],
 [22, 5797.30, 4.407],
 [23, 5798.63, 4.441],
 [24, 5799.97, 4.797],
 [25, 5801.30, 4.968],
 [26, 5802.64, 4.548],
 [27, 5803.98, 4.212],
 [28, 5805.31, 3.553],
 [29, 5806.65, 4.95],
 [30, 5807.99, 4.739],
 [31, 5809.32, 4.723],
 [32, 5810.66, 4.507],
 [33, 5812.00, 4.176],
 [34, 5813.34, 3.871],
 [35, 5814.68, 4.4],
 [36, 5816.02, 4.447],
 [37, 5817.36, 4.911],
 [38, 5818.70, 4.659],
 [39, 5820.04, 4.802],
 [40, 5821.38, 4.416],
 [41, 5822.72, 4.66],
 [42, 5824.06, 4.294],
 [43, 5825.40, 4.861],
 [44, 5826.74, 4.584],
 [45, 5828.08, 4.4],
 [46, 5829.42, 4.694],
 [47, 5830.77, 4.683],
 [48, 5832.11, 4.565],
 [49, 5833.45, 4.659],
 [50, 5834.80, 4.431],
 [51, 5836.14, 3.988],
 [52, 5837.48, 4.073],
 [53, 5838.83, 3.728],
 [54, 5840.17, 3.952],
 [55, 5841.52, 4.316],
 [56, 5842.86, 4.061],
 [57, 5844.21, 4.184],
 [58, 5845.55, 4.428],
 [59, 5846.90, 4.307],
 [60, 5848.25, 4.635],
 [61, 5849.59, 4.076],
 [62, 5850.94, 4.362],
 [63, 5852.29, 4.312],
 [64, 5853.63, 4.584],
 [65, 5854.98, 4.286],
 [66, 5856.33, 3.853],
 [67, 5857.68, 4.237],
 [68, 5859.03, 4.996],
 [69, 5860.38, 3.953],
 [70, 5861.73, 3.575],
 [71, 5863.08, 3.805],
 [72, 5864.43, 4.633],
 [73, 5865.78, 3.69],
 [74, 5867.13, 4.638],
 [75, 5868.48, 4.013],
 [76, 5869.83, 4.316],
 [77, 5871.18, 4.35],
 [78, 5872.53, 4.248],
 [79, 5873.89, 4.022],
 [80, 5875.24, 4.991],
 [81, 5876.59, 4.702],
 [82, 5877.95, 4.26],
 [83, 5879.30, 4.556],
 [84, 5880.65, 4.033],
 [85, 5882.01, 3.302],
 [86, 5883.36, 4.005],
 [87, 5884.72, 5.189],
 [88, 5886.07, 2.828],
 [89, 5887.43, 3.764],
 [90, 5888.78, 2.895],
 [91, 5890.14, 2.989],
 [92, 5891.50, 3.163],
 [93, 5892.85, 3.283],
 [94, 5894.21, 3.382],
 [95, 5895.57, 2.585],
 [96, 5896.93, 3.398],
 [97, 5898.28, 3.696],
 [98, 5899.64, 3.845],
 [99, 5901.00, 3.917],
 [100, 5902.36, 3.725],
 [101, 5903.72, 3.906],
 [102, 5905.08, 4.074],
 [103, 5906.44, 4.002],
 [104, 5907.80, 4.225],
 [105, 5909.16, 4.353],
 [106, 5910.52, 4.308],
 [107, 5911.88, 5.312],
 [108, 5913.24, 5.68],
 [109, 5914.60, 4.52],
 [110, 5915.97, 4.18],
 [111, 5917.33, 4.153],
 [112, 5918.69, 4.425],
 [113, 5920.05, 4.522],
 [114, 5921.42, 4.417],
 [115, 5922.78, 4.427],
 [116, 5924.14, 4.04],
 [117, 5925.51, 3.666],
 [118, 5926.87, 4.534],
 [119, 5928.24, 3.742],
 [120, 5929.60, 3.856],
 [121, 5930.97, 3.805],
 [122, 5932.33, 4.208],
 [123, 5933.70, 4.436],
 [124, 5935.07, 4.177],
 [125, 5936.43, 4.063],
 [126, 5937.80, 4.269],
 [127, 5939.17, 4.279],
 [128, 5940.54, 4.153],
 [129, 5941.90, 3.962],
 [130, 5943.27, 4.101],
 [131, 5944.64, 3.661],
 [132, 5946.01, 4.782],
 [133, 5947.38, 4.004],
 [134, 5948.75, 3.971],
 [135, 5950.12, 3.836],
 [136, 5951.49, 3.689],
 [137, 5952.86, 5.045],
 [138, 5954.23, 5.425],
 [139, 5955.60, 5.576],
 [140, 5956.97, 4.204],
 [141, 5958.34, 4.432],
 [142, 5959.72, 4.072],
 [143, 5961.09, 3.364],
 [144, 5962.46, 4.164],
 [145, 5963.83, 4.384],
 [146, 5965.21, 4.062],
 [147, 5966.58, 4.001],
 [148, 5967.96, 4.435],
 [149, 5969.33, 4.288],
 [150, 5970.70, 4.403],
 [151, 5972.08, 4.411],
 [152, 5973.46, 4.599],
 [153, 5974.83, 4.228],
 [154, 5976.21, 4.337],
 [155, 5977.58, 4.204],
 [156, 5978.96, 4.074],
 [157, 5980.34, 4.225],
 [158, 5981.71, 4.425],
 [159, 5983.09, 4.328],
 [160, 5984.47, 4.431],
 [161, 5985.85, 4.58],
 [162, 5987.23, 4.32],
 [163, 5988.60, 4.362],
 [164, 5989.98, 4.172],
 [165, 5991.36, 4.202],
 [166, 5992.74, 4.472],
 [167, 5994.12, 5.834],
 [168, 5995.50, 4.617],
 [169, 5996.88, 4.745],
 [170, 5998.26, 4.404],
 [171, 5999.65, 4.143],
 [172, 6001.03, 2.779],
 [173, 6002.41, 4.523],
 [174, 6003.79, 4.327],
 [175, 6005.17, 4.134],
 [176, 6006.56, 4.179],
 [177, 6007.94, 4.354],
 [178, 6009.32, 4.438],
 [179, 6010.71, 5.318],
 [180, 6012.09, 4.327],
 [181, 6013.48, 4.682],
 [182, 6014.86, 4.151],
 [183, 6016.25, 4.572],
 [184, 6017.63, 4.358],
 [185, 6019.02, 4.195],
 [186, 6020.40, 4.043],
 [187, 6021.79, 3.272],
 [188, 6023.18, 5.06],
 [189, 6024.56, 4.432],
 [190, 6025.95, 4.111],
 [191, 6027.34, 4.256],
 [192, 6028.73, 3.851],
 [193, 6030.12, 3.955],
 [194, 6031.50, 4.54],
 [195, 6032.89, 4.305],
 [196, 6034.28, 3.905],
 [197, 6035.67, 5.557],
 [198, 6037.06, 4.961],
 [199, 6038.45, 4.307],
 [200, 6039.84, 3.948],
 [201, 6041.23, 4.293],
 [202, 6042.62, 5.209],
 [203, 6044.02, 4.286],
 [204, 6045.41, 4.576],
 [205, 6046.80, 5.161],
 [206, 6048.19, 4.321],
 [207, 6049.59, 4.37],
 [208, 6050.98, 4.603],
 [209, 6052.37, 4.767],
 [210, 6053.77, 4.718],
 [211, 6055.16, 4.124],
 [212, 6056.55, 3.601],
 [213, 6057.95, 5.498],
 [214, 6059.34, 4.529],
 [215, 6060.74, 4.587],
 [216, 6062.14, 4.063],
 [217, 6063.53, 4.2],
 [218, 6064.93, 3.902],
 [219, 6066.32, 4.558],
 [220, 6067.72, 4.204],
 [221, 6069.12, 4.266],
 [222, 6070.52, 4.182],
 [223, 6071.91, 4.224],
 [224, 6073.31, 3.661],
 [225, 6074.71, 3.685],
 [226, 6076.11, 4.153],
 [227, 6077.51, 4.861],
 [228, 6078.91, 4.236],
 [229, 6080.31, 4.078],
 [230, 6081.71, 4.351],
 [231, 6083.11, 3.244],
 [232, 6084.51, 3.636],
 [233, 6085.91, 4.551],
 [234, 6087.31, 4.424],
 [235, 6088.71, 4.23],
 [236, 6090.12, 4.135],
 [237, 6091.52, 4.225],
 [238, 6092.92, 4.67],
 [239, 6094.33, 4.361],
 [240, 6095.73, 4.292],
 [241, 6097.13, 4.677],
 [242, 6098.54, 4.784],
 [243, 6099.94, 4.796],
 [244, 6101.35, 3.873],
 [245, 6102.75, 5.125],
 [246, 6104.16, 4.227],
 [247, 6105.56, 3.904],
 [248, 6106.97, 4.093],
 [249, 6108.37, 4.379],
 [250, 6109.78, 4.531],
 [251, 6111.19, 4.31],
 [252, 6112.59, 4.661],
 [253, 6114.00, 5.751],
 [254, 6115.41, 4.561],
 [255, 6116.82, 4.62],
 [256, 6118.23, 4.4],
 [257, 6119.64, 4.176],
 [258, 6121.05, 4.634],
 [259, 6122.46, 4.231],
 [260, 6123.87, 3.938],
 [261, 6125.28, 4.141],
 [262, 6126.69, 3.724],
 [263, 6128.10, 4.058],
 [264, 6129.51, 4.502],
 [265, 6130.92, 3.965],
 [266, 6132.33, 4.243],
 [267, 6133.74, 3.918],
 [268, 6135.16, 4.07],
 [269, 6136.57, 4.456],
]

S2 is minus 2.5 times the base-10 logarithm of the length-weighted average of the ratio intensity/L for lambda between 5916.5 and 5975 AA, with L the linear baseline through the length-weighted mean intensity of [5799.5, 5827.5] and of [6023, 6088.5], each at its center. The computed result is 0.05 mag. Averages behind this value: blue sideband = 4.53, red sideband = 4.34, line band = 4.24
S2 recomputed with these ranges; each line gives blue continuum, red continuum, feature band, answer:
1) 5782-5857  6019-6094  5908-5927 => -0.026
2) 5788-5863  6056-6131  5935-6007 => 0.010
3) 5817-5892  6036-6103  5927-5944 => 0.047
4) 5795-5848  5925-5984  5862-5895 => 0.104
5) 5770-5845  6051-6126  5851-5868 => 0.043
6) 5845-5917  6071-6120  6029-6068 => -0.044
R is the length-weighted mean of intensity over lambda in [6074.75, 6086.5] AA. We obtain 4.11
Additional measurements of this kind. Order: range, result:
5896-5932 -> 4.17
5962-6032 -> 4.33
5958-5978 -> 4.22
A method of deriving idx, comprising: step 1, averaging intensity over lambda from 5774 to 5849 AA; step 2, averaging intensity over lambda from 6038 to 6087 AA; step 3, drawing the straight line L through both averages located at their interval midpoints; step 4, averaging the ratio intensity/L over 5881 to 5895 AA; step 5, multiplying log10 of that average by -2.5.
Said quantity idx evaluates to 0.25 mag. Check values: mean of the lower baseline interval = 4.39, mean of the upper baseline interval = 4.31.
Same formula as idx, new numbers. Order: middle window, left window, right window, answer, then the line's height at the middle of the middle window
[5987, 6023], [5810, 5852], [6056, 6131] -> 0.00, 4.34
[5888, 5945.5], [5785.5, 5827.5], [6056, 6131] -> 0.10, 4.39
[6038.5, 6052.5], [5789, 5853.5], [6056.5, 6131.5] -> -0.05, 4.33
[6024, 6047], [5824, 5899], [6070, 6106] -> -0.05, 4.22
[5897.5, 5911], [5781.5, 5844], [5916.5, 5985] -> 0.08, 4.29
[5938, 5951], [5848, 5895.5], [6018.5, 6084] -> 0.02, 4.15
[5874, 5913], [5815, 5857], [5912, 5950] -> 0.10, 4.3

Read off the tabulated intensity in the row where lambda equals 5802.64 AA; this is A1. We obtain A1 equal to 4.548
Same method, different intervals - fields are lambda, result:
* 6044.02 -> 4.286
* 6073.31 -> 3.661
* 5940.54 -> 4.153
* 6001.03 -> 2.779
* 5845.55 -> 4.428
